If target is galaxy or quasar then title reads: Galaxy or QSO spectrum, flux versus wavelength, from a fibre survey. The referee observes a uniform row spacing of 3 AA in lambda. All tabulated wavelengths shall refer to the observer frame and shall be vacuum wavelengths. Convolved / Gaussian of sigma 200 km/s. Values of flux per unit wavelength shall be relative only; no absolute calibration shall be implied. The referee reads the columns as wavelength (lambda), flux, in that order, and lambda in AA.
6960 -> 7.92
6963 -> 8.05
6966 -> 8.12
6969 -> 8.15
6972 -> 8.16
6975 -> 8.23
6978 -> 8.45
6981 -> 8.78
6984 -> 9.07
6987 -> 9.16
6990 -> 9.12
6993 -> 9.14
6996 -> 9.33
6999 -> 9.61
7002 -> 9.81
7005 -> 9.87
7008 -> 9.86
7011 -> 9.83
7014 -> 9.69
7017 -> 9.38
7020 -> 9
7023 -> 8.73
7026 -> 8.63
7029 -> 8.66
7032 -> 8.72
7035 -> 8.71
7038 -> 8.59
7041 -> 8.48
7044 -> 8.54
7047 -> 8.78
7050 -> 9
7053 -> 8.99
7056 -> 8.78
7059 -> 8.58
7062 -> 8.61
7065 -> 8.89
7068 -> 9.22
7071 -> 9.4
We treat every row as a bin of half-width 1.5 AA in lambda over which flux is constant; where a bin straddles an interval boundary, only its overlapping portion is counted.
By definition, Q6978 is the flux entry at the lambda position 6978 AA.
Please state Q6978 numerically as 8.45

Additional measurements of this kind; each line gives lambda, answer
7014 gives 9.69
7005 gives 9.87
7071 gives 9.4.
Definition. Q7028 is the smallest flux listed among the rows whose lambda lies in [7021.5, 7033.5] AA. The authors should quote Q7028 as 8.63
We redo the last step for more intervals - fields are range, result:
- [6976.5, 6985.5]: 8.45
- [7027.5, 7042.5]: 8.48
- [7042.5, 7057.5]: 8.54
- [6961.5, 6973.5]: 8.05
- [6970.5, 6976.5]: 8.16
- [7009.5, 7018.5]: 9.38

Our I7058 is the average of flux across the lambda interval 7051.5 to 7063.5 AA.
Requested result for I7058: 8.74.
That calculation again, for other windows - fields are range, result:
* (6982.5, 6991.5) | 9.12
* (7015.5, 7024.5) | 9.04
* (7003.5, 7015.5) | 9.81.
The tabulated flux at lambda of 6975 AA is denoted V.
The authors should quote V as 8.23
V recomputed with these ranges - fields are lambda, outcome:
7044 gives 8.54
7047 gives 8.78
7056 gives 8.78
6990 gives 9.12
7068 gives 9.22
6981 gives 8.78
